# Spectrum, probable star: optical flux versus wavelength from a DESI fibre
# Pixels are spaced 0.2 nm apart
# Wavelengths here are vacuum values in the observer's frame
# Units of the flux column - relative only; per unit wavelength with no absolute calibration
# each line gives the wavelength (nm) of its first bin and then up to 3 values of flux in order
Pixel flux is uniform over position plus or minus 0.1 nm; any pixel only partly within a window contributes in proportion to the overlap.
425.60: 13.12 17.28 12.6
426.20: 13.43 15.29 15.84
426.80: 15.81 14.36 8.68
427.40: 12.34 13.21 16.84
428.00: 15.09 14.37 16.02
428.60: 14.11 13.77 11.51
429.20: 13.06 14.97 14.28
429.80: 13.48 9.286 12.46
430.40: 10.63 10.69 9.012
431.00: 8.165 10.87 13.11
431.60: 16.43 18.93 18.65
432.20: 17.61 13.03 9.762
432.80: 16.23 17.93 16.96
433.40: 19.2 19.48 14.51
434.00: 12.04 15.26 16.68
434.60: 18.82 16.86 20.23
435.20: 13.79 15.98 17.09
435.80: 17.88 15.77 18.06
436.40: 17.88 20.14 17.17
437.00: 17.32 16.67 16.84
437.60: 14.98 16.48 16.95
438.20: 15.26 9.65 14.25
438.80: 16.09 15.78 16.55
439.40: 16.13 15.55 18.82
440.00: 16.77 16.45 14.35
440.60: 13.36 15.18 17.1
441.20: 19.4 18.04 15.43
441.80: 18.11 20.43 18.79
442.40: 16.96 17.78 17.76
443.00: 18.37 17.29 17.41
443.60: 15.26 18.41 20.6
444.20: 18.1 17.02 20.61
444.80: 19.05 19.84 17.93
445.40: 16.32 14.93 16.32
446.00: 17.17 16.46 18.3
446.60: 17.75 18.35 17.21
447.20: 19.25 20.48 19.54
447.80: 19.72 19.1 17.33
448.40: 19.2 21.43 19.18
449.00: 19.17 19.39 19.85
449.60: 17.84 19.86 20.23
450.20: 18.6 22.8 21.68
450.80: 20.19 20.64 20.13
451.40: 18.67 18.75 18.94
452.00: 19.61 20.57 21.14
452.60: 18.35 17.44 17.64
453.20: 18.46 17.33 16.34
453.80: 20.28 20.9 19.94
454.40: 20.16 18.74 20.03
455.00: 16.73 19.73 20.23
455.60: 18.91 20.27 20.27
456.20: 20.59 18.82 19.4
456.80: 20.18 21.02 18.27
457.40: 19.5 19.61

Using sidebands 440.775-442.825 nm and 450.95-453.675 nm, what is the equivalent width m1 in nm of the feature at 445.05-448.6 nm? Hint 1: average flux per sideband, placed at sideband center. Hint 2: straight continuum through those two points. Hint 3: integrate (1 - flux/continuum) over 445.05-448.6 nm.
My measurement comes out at 0.044 nm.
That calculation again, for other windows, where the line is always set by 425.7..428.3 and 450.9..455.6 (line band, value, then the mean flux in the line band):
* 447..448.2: -0.07 nm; 19.2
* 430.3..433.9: 0.17 nm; 14.5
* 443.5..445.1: -0.10 nm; 18.6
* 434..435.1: -0.10 nm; 17.1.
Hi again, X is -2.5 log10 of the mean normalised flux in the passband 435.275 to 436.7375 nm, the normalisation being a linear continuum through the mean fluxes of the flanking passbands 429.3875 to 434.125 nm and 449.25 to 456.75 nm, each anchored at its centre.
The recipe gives -0.155 mag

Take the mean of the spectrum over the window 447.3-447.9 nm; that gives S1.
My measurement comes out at 19.9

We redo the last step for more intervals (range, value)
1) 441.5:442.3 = 18.2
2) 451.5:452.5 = 19.8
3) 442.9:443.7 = 17.1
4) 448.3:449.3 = 19.7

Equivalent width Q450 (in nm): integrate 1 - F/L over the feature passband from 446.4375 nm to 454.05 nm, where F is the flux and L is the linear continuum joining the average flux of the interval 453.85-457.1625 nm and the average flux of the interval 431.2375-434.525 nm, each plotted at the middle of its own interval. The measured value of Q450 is -0.18 nm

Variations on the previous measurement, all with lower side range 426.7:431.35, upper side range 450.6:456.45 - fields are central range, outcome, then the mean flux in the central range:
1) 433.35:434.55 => -0.180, 16.2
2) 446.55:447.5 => -0.057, 18.7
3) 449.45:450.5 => -0.084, 19.9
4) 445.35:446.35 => 0.055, 16.3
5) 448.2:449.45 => -0.099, 19.5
